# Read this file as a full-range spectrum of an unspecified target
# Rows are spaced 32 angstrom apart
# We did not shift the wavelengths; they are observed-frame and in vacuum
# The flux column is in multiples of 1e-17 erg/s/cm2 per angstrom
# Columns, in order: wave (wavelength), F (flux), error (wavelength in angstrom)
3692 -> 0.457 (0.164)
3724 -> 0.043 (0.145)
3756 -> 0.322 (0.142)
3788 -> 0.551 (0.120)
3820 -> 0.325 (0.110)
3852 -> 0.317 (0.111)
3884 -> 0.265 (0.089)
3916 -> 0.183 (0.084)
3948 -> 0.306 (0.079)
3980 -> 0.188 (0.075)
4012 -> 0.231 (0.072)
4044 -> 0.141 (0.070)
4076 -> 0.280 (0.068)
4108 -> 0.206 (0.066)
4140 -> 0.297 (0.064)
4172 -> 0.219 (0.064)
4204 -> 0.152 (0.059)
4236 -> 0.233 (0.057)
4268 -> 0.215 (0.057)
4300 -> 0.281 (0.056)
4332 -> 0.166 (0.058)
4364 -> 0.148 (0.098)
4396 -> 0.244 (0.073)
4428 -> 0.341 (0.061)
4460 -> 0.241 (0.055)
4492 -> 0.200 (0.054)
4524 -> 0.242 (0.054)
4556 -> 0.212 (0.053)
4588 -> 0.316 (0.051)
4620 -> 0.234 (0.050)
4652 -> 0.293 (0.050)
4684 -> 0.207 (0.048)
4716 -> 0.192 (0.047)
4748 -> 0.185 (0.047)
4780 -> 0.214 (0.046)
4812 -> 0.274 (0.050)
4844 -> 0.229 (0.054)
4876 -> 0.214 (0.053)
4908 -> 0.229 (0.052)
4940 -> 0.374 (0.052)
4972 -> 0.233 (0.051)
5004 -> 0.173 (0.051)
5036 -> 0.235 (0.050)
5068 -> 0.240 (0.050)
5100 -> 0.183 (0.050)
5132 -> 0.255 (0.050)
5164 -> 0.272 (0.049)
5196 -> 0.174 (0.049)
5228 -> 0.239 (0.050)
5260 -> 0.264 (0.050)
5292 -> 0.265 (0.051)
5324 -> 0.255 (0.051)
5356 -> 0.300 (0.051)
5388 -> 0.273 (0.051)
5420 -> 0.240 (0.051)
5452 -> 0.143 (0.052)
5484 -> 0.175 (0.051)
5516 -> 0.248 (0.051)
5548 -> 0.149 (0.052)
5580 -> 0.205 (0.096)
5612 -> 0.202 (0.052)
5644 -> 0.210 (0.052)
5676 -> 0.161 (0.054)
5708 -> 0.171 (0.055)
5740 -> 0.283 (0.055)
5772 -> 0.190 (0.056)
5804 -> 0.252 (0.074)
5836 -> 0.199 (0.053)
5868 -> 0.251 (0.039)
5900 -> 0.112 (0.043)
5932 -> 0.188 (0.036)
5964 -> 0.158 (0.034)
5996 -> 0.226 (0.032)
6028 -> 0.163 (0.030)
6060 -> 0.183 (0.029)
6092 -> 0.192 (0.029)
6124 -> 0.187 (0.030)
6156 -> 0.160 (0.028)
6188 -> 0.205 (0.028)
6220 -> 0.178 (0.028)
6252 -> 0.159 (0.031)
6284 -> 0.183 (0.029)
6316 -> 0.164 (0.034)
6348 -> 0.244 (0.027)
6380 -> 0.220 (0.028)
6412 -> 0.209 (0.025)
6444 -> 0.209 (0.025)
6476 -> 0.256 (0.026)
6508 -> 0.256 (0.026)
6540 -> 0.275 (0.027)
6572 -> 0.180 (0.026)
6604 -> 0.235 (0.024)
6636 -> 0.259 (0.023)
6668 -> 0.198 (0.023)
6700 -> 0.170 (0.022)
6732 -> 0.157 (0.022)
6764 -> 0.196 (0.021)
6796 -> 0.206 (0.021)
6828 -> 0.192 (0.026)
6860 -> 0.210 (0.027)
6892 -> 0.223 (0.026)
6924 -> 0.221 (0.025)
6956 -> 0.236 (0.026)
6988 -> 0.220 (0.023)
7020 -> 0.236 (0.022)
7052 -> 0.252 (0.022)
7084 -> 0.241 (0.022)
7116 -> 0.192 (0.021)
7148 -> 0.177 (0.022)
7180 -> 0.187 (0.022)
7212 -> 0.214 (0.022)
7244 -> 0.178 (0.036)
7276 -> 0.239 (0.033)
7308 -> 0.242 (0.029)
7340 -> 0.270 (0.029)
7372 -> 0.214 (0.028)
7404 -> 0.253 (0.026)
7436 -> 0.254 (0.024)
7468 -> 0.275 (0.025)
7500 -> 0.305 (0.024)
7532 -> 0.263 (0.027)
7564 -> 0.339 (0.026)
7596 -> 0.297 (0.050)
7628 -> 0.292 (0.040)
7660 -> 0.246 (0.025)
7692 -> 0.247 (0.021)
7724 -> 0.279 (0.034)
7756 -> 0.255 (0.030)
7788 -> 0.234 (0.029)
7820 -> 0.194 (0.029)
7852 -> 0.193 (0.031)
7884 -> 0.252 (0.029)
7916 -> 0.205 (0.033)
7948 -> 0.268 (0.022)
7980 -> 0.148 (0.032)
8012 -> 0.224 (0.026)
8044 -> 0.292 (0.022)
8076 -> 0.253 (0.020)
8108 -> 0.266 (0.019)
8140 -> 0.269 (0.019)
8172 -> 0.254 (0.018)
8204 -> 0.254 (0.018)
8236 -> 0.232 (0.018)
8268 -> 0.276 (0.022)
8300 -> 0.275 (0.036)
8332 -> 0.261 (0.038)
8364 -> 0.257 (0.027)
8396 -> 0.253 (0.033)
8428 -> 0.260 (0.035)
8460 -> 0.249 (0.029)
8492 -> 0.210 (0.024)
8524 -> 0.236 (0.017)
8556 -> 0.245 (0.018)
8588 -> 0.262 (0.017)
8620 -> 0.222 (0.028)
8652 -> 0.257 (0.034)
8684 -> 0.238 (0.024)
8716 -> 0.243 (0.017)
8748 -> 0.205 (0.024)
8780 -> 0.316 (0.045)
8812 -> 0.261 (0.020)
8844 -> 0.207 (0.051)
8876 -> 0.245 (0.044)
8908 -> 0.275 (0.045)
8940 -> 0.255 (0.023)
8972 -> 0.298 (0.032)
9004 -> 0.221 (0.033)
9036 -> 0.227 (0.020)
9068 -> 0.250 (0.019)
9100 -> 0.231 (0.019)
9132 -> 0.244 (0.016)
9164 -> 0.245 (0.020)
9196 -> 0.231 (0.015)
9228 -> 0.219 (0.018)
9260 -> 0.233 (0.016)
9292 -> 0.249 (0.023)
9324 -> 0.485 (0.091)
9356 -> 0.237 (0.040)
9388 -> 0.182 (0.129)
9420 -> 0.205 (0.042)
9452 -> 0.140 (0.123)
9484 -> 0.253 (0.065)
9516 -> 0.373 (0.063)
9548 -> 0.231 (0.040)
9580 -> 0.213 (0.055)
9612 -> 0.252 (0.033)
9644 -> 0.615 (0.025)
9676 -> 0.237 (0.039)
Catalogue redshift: 1.585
